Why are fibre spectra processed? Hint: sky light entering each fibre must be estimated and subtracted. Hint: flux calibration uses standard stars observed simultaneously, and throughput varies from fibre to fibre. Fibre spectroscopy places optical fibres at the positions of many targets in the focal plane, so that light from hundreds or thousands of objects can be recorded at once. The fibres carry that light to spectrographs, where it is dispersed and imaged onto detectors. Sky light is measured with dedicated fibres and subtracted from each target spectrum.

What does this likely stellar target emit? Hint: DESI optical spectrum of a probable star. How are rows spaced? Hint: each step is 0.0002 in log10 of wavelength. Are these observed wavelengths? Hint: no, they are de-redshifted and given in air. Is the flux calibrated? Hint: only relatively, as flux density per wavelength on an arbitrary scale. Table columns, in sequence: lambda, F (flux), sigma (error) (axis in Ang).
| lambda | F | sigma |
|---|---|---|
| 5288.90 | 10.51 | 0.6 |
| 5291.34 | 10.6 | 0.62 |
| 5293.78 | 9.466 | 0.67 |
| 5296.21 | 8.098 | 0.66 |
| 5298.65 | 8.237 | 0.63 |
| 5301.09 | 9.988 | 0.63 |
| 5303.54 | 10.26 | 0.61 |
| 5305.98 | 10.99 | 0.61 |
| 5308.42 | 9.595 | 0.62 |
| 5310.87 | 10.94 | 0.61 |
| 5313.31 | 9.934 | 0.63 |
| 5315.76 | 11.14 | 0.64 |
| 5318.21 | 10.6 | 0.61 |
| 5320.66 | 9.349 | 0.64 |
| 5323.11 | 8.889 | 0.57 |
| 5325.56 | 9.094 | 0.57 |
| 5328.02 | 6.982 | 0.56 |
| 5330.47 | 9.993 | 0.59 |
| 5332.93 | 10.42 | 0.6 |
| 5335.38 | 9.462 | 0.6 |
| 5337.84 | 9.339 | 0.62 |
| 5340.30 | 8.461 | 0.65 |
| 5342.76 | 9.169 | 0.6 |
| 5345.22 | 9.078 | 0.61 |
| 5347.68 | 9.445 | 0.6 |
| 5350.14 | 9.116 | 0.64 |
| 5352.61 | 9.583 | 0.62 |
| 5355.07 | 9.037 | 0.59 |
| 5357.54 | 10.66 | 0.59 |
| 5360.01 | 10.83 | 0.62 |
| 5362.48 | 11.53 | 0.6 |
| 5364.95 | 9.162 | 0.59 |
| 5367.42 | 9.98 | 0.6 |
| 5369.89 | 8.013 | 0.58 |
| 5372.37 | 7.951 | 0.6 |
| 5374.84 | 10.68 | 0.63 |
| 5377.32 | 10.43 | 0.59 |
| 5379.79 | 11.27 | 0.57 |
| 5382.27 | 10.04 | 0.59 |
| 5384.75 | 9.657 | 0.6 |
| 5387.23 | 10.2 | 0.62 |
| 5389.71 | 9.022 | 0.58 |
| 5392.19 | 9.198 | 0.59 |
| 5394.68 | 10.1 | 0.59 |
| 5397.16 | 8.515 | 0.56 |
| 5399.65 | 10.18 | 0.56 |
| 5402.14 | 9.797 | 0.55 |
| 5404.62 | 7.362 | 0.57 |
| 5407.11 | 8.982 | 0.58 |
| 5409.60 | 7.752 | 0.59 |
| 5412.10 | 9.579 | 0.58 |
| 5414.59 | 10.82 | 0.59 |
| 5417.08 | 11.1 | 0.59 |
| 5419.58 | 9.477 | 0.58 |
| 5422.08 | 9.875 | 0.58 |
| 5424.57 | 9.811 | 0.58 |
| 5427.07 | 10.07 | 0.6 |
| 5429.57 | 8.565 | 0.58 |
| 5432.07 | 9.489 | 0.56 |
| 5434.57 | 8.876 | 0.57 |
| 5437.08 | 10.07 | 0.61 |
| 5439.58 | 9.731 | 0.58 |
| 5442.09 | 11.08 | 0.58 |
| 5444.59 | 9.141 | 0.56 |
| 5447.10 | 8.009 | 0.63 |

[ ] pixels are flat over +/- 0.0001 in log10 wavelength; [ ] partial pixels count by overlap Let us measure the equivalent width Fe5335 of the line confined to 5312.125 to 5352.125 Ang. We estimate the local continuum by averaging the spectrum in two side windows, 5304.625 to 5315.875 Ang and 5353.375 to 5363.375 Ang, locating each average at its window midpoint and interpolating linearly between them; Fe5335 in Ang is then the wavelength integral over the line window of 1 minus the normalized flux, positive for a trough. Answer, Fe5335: 4.0 Ang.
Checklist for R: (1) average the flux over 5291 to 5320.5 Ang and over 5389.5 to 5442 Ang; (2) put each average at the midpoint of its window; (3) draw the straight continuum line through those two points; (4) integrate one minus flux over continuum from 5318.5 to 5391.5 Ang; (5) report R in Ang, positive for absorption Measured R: 1.36 Ang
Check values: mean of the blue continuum 9.95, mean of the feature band 9.56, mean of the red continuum 9.49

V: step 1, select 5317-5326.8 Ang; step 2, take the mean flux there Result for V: 9.48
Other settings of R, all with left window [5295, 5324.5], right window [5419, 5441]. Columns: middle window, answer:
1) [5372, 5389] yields -0.8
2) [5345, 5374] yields 0.5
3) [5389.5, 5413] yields 1.4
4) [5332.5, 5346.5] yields 0.7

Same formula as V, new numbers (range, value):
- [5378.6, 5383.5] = 10.6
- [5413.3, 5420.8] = 10.5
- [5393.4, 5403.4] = 9.64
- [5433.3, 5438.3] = 9.46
